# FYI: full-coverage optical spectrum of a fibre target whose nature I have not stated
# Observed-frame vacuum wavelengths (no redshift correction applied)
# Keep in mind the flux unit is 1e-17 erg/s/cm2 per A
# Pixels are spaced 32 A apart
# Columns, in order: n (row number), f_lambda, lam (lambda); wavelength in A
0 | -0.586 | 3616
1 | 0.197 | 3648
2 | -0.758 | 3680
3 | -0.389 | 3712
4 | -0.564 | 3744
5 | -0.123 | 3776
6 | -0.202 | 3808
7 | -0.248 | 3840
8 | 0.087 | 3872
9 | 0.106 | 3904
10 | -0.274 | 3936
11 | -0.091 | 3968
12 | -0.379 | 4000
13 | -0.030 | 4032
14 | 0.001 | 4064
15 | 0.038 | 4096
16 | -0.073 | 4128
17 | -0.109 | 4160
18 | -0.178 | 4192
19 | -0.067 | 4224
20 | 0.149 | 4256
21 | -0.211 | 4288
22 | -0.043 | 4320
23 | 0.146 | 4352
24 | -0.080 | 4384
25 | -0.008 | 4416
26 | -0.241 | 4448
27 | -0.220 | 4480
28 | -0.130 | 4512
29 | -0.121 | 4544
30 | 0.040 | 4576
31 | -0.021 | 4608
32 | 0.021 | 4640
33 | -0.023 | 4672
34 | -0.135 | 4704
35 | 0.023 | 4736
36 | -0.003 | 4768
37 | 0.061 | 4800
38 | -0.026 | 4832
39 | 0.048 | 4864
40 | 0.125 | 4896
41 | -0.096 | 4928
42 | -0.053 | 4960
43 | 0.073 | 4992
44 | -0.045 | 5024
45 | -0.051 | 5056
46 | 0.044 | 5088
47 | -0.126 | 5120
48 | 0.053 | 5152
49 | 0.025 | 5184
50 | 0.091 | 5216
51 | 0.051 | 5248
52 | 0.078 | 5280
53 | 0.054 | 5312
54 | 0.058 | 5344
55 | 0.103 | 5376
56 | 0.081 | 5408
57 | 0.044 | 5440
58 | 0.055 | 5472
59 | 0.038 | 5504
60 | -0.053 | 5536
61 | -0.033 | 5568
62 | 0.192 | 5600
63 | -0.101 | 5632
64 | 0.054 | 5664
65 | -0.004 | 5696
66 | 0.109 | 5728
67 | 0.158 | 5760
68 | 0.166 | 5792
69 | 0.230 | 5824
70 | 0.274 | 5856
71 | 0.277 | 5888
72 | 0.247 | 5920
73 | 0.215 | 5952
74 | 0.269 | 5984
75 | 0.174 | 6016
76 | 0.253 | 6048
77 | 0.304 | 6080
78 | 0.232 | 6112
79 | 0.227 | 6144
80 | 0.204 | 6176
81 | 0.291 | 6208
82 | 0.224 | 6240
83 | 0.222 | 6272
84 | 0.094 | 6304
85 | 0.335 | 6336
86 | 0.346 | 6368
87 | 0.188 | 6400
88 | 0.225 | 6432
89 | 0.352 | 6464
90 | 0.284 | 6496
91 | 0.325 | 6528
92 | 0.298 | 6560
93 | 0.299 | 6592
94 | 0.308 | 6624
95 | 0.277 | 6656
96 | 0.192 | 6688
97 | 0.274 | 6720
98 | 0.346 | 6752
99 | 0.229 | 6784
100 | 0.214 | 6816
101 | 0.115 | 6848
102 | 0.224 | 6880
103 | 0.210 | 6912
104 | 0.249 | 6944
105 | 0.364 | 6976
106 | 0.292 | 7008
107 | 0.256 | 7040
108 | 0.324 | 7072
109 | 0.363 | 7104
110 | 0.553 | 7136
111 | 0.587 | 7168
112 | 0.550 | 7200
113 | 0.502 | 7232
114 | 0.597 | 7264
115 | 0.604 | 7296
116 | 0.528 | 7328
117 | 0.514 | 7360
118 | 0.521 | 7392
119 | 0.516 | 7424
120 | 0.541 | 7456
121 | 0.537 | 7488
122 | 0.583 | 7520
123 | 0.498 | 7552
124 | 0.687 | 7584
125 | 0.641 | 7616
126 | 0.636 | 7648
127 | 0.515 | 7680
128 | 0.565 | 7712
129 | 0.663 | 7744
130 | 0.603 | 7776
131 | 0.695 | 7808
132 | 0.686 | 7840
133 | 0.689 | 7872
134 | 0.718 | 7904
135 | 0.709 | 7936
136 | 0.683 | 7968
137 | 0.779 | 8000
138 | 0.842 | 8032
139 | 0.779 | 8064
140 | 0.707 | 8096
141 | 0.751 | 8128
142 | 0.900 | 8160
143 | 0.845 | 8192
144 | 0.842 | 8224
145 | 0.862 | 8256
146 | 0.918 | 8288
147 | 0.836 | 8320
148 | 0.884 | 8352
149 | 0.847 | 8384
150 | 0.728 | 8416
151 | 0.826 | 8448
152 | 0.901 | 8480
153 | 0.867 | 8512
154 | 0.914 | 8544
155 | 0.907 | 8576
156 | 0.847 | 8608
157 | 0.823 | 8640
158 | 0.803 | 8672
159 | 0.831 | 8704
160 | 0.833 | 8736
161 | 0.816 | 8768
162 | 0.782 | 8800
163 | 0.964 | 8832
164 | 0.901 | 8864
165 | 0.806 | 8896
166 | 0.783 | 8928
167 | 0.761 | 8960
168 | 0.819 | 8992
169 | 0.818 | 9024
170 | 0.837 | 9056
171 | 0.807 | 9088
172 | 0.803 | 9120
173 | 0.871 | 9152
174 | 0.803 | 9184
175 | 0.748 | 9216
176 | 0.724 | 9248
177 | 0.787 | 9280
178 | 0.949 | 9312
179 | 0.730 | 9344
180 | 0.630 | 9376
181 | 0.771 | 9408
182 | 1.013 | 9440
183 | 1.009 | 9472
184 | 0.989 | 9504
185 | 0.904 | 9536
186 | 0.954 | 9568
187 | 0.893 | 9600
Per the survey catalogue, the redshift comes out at 0.79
